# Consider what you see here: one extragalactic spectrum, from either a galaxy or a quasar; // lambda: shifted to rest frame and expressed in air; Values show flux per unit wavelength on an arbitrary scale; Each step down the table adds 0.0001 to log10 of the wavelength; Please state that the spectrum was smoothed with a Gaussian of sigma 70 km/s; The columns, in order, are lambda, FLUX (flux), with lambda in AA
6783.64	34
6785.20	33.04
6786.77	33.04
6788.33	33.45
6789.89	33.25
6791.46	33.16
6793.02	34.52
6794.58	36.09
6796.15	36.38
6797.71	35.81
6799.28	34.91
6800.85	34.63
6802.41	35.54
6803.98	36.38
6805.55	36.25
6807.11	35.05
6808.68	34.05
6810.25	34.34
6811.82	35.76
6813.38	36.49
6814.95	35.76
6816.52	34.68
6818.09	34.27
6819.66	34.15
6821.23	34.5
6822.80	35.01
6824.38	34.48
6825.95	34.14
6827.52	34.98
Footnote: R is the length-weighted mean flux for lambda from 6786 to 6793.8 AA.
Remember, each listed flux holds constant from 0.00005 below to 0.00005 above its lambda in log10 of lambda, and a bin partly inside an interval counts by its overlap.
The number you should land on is 33.5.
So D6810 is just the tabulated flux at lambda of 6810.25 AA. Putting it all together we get 34.34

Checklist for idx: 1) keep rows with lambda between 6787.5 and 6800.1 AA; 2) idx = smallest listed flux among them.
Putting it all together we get 33.16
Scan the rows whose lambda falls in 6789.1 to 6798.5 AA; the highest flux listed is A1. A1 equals 36.38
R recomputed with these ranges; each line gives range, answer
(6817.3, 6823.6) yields 34.4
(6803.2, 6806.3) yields 36.3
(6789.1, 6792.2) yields 33.2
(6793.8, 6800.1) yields 35.8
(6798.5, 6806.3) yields 35.5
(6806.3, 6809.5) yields 34.6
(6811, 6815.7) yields 36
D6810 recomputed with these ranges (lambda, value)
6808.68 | 34.05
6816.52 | 34.68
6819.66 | 34.15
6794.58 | 36.09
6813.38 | 36.49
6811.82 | 35.76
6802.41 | 35.54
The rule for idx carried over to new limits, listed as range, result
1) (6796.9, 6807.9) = 34.63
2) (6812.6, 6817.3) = 34.68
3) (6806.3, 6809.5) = 34.05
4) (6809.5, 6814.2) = 34.34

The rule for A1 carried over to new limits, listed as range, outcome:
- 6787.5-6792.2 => 33.45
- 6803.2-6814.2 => 36.49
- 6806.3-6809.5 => 35.05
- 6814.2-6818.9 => 35.76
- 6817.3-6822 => 34.5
